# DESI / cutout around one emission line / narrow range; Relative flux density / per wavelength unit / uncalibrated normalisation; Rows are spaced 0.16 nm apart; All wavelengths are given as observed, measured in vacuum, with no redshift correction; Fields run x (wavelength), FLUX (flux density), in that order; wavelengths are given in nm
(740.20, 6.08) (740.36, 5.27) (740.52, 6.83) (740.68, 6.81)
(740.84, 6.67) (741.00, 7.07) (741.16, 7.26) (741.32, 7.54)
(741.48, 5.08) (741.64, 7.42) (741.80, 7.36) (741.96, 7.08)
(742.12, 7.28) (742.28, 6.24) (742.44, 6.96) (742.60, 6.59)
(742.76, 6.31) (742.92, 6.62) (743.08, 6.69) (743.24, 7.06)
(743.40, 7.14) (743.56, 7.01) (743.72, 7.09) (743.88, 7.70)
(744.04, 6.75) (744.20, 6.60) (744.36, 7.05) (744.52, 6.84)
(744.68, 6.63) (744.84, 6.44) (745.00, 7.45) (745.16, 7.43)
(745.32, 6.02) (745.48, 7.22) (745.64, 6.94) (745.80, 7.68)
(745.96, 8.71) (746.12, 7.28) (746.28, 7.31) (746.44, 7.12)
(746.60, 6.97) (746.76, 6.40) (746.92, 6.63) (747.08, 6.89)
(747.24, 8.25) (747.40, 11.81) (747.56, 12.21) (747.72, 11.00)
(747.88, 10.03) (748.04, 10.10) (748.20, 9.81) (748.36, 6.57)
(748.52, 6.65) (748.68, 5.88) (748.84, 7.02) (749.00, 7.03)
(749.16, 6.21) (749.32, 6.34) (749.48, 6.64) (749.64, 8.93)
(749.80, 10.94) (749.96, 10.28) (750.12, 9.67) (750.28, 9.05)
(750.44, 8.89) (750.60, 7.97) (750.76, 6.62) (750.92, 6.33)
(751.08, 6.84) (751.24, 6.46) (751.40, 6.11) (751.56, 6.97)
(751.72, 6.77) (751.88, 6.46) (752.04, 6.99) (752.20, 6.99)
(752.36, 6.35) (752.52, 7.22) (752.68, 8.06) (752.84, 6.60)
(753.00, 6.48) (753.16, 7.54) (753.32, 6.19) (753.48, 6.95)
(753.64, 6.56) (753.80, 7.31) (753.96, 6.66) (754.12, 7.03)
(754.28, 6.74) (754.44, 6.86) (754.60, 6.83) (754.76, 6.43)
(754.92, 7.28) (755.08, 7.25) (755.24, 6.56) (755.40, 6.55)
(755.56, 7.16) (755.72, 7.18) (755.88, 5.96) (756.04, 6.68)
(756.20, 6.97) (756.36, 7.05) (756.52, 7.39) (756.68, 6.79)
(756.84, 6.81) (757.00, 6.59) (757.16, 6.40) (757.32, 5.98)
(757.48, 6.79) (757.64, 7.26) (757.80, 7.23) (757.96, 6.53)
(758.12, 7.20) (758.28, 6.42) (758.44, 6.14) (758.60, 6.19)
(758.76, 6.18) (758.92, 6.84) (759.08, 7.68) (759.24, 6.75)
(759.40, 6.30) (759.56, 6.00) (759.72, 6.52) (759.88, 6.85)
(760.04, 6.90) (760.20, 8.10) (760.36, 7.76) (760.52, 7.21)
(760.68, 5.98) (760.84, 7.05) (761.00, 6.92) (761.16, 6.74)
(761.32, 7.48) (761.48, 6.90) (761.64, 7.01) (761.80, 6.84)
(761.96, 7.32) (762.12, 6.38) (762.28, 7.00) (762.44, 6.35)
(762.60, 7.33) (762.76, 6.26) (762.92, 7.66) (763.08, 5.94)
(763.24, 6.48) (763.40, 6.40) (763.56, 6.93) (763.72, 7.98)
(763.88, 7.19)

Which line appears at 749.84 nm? [N II] 6583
